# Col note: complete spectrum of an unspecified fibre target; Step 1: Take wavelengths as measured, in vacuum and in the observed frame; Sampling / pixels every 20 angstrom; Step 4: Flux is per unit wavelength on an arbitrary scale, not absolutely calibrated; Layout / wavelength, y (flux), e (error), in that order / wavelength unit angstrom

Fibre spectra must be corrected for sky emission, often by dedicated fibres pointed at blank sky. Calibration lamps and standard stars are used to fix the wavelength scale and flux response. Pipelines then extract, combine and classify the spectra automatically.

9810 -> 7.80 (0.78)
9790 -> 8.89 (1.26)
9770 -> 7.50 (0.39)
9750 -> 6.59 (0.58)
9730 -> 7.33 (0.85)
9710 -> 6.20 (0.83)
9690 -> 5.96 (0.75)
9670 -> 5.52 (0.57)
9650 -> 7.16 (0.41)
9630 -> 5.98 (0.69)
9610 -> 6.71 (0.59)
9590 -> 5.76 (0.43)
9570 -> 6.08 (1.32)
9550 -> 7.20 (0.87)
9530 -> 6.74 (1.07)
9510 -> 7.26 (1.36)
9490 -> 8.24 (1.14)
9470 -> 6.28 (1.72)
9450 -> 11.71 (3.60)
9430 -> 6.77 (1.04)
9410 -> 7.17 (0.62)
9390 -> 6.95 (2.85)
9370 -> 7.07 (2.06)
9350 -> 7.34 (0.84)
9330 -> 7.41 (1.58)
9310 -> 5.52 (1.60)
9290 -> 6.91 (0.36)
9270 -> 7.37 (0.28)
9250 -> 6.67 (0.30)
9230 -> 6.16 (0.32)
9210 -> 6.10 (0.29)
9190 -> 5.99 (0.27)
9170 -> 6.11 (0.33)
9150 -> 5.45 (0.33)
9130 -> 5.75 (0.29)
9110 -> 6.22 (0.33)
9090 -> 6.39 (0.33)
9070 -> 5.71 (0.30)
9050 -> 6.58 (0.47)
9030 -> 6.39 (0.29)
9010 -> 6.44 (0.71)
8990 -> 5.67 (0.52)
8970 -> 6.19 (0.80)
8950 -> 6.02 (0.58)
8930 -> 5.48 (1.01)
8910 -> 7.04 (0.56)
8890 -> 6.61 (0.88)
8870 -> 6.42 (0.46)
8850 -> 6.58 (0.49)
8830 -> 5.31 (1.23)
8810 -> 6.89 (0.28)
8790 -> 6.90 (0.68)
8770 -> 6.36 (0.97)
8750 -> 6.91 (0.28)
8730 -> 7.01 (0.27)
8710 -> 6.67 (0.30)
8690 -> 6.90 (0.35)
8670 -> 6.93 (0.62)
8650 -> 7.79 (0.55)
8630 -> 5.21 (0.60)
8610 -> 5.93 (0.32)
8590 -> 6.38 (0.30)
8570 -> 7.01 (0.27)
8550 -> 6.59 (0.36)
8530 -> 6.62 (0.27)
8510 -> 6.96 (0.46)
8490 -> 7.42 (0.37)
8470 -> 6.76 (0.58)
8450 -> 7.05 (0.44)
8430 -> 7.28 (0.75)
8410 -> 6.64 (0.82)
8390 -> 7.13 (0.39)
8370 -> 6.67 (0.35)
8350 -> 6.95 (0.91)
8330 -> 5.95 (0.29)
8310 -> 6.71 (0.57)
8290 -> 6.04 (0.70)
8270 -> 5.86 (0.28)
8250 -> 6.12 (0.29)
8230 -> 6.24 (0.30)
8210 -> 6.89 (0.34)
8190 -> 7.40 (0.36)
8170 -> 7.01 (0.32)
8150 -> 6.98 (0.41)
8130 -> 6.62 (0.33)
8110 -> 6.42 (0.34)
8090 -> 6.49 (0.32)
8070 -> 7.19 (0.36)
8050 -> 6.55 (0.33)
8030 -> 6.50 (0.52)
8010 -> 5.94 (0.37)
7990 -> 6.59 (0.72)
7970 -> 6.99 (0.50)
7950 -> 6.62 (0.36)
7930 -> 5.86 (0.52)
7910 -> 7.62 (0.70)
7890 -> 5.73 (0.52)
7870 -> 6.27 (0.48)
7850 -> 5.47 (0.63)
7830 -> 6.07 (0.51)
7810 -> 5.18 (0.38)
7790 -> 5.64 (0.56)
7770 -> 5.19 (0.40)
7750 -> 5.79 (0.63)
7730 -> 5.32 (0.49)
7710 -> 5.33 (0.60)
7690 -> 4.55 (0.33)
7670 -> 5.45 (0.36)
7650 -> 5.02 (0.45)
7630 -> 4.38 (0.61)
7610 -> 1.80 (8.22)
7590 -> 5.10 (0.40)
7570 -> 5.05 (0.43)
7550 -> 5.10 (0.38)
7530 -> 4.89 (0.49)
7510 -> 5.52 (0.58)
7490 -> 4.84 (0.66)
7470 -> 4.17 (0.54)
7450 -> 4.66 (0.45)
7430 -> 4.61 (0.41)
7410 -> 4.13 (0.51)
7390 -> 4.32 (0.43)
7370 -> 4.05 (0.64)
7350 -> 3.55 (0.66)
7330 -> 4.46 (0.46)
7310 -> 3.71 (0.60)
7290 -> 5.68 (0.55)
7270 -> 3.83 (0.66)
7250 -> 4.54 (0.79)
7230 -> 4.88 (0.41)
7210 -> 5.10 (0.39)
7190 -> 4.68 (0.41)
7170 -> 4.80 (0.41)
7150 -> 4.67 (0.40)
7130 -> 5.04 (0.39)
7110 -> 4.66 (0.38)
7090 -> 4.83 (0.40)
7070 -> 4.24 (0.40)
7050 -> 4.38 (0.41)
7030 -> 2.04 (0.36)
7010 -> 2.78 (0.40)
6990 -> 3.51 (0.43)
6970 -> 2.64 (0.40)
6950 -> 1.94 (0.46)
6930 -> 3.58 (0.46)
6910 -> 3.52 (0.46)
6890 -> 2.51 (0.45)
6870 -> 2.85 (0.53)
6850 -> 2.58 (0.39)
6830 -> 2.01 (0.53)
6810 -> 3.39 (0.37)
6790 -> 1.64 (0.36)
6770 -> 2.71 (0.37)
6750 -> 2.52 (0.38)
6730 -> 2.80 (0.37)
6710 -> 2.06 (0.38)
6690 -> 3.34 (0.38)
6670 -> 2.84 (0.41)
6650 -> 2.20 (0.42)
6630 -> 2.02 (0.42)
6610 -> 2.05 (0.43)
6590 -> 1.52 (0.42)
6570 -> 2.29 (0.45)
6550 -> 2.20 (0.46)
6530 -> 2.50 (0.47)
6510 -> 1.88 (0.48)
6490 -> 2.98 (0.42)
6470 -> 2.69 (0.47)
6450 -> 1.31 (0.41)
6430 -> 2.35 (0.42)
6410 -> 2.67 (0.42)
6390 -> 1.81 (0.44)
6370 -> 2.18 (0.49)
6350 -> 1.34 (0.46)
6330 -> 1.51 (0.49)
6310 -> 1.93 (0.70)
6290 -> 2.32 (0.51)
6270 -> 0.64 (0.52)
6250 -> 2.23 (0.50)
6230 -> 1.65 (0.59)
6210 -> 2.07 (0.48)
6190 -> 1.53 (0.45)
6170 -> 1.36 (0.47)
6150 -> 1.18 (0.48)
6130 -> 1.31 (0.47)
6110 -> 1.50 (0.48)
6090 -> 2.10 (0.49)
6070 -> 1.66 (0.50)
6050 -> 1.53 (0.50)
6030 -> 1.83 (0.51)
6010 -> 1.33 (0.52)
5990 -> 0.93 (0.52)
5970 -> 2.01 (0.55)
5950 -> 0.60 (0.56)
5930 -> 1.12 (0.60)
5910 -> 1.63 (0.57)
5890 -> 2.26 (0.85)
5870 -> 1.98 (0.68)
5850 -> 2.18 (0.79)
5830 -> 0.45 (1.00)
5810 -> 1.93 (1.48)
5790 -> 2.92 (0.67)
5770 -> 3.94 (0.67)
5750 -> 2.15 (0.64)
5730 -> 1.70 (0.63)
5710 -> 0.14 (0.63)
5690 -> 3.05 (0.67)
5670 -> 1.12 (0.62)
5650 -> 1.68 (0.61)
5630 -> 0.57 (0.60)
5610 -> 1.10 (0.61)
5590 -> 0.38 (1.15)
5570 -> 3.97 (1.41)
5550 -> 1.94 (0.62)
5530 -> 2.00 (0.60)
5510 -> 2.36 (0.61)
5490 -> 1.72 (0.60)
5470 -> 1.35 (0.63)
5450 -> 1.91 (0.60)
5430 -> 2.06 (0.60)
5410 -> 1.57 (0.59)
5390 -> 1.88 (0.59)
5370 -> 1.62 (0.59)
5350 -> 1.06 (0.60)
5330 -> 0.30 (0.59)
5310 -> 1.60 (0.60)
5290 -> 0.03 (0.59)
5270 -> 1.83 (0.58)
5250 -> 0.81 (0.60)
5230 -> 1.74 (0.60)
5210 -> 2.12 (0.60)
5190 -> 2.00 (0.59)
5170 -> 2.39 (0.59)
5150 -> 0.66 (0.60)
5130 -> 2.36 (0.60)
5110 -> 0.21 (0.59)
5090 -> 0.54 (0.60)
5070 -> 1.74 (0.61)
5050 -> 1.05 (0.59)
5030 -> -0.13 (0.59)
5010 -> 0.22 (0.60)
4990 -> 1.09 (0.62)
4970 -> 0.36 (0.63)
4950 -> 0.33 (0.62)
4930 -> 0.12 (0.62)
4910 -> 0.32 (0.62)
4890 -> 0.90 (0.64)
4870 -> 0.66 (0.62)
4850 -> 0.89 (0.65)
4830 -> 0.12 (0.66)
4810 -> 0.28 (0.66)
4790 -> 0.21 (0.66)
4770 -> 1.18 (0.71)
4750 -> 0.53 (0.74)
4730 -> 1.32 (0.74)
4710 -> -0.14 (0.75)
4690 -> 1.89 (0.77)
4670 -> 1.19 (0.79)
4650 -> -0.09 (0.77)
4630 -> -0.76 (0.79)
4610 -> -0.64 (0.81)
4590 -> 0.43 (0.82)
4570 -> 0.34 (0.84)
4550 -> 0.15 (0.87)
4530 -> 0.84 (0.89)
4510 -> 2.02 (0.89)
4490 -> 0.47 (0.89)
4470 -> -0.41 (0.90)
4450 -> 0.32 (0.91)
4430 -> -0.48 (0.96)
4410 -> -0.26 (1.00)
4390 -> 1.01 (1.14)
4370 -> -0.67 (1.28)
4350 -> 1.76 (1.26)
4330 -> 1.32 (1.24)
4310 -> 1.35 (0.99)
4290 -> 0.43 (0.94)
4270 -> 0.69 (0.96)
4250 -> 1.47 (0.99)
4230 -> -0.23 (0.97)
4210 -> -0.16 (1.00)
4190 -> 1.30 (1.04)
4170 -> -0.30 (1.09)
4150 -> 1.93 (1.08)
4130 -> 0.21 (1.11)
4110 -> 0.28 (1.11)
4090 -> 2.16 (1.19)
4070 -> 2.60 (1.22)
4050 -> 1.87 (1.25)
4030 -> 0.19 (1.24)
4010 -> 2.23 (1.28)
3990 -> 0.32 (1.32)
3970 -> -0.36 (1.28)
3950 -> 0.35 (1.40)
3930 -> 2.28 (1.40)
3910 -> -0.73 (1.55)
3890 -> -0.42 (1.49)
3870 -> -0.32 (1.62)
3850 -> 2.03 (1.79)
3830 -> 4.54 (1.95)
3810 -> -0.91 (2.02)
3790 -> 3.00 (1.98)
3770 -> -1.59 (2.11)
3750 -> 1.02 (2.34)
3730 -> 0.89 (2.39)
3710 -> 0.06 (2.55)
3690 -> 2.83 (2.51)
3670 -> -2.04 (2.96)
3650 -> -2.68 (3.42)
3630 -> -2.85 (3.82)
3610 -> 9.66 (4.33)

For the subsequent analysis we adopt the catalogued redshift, 0.77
